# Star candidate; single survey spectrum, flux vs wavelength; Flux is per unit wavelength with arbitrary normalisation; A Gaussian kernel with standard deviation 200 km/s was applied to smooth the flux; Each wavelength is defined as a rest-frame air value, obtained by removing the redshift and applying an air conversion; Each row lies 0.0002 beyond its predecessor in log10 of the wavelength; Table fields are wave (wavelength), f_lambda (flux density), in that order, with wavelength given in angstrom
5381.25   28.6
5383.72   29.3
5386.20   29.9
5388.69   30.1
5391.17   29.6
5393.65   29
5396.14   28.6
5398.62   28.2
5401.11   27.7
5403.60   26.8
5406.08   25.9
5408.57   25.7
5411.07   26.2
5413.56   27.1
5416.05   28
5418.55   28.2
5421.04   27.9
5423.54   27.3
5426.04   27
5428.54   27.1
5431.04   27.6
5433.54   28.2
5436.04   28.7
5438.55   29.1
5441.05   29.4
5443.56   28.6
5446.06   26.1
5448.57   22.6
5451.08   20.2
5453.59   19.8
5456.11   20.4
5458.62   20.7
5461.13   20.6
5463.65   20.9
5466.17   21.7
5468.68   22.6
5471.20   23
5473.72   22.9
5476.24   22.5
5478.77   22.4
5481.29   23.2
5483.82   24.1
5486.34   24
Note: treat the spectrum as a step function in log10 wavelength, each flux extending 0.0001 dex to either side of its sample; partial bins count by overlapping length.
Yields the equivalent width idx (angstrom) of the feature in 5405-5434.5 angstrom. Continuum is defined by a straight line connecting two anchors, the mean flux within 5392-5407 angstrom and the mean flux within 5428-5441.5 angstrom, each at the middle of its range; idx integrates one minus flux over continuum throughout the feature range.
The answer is 1.0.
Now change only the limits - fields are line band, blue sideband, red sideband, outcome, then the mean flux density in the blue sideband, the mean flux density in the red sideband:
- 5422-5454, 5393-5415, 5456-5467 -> -4.1 angstrom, 27.2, 20.9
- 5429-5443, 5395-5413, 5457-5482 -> -2.3 angstrom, 27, 22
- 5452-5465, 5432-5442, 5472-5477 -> 2.5 angstrom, 28.8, 22.8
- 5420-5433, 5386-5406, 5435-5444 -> 0.6 angstrom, 28.5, 29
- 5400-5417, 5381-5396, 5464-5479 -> 0.6 angstrom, 29.4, 22.4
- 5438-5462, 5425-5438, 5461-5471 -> 1.0 angstrom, 27.8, 21.7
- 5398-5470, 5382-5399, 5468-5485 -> 1.7 angstrom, 29.3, 23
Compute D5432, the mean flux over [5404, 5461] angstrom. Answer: 25.9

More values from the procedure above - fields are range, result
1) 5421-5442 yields 28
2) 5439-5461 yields 23.5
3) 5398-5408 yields 27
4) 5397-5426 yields 27.2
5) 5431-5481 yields 23.8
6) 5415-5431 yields 27.6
